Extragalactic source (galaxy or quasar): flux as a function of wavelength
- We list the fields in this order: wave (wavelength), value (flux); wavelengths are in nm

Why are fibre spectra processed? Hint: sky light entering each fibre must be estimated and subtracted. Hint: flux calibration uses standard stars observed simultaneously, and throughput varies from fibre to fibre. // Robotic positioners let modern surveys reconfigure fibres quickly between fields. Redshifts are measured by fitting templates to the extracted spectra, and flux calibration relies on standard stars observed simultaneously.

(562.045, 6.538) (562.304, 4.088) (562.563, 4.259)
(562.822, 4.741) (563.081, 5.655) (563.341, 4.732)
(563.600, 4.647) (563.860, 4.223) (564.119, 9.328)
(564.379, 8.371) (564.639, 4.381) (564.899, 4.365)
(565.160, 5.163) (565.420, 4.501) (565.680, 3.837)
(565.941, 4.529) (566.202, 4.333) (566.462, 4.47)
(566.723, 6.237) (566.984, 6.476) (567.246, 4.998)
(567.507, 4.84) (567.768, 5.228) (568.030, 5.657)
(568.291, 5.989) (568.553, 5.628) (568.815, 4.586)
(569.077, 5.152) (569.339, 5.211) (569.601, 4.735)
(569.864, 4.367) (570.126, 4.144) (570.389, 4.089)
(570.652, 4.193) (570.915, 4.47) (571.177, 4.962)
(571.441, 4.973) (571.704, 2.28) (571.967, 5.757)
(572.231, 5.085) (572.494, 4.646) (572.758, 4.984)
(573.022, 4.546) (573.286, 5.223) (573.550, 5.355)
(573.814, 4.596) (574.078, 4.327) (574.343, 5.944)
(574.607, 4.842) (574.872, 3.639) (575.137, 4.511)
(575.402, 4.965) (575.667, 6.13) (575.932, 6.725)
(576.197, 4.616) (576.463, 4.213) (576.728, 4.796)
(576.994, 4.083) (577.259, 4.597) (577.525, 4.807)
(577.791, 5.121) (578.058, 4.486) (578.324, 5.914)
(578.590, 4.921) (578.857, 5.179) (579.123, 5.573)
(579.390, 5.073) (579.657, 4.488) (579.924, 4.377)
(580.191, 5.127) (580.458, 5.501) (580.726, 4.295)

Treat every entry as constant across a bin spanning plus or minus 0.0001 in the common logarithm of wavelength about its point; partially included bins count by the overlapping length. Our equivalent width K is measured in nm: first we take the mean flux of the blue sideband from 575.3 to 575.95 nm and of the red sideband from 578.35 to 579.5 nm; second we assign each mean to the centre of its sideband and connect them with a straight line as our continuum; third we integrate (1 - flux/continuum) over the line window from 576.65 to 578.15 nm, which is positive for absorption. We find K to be 0.24 nm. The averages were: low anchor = 5.85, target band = 4.65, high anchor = 5.26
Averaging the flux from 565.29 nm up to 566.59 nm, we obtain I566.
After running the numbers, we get 4.34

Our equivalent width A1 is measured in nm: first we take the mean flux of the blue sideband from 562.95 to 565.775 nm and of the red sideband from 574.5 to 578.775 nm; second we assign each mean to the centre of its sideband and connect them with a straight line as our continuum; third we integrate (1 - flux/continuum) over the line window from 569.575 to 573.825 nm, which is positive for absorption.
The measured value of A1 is 0.41 nm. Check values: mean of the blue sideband 5.4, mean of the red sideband 4.9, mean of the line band 4.61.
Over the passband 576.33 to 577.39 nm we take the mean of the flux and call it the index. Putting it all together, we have 4.42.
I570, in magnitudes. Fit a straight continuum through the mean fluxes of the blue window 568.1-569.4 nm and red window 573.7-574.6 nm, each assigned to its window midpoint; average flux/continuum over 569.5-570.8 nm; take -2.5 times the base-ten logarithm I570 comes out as 0.22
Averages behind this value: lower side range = 5.34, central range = 4.29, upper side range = 4.95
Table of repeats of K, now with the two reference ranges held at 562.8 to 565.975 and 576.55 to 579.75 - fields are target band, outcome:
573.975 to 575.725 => 0.050 nm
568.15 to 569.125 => -0.032 nm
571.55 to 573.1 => 0.160 nm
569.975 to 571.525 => 0.203 nm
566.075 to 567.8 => 0.002 nm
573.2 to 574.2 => 0.035 nm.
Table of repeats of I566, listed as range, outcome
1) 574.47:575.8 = 4.82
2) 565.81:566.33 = 4.42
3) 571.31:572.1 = 4.34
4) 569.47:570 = 4.55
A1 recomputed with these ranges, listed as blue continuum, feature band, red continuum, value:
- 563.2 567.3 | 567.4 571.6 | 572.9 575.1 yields 0.153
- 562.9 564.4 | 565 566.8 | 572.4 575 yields 0.322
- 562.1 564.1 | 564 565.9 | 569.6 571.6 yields -0.310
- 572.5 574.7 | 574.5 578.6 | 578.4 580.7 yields 0.075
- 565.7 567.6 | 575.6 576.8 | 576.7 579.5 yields -0.071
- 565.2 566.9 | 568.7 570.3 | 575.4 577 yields 0.063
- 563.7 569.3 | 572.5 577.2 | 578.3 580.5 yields 0.245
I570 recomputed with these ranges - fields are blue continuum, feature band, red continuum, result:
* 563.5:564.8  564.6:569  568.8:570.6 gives 0.07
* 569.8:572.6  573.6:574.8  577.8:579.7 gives -0.04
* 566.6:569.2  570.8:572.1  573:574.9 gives 0.15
